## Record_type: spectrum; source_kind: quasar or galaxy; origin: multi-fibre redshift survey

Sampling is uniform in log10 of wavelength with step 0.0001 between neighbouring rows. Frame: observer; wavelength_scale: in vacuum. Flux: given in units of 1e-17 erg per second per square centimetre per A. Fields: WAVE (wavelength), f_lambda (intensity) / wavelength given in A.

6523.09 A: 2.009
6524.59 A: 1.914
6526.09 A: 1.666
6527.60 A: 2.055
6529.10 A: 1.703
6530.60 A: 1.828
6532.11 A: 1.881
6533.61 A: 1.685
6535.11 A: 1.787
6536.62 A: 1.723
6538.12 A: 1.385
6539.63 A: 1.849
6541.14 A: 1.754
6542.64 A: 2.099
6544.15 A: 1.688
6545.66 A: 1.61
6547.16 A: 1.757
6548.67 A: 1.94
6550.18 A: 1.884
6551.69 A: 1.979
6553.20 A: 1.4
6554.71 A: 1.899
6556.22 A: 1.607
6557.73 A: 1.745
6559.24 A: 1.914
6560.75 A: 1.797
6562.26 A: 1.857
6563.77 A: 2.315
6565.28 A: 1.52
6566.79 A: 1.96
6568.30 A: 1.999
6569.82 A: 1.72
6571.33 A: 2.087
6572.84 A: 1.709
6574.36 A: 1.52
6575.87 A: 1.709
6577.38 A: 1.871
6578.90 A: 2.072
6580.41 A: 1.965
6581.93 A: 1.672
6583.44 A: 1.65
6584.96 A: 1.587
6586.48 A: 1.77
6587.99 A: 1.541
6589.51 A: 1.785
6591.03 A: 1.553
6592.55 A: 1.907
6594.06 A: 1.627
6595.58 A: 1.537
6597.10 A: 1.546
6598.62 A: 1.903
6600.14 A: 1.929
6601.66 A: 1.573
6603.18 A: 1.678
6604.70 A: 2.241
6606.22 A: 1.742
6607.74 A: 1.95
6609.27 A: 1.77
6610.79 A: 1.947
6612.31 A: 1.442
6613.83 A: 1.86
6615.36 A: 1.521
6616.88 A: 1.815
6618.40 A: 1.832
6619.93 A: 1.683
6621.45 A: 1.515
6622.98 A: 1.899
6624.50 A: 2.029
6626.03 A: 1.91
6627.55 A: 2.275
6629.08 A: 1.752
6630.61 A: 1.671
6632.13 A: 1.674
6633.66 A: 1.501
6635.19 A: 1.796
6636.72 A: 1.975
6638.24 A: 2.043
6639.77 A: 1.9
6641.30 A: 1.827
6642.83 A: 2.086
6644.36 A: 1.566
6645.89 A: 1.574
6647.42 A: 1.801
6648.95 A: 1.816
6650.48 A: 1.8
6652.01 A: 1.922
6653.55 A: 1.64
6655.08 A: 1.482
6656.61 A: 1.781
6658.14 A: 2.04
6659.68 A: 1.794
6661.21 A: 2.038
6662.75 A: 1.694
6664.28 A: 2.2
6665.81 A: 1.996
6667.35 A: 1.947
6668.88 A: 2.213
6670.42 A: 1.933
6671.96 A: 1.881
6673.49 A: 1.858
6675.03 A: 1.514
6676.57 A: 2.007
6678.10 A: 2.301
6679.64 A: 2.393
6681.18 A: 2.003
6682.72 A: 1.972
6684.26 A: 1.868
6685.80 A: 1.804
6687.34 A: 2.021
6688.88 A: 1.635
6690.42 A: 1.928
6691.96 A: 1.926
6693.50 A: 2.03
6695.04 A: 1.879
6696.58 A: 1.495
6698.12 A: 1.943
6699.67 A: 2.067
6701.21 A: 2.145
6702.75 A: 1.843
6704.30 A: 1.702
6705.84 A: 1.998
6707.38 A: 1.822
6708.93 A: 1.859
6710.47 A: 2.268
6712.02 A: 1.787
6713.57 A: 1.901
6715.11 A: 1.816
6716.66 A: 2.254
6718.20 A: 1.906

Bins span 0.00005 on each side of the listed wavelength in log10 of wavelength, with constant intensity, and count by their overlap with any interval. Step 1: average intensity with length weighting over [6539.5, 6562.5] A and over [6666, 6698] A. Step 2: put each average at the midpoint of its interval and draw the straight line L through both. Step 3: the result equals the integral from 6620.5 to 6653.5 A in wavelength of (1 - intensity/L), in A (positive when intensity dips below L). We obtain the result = 1.1 A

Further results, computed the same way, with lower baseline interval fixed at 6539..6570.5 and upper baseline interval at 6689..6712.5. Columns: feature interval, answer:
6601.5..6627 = 0.8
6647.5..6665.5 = 0.4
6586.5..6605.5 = 1.1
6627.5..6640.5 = 0.3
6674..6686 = -0.6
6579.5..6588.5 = 0.6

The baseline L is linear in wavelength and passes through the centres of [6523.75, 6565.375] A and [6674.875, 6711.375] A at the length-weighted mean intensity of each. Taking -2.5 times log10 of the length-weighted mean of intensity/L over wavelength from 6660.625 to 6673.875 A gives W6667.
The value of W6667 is -0.03 mag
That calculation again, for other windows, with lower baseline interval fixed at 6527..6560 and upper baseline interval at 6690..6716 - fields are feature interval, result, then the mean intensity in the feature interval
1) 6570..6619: 0.04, 1.76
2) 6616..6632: 0.01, 1.83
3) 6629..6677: 0.02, 1.84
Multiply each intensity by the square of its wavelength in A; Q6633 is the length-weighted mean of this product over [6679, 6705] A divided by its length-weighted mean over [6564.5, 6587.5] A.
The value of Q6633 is 1.1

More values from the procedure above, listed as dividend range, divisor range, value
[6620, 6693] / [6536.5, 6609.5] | 1.08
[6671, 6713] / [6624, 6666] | 1.06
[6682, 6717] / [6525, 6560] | 1.13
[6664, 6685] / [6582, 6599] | 1.23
